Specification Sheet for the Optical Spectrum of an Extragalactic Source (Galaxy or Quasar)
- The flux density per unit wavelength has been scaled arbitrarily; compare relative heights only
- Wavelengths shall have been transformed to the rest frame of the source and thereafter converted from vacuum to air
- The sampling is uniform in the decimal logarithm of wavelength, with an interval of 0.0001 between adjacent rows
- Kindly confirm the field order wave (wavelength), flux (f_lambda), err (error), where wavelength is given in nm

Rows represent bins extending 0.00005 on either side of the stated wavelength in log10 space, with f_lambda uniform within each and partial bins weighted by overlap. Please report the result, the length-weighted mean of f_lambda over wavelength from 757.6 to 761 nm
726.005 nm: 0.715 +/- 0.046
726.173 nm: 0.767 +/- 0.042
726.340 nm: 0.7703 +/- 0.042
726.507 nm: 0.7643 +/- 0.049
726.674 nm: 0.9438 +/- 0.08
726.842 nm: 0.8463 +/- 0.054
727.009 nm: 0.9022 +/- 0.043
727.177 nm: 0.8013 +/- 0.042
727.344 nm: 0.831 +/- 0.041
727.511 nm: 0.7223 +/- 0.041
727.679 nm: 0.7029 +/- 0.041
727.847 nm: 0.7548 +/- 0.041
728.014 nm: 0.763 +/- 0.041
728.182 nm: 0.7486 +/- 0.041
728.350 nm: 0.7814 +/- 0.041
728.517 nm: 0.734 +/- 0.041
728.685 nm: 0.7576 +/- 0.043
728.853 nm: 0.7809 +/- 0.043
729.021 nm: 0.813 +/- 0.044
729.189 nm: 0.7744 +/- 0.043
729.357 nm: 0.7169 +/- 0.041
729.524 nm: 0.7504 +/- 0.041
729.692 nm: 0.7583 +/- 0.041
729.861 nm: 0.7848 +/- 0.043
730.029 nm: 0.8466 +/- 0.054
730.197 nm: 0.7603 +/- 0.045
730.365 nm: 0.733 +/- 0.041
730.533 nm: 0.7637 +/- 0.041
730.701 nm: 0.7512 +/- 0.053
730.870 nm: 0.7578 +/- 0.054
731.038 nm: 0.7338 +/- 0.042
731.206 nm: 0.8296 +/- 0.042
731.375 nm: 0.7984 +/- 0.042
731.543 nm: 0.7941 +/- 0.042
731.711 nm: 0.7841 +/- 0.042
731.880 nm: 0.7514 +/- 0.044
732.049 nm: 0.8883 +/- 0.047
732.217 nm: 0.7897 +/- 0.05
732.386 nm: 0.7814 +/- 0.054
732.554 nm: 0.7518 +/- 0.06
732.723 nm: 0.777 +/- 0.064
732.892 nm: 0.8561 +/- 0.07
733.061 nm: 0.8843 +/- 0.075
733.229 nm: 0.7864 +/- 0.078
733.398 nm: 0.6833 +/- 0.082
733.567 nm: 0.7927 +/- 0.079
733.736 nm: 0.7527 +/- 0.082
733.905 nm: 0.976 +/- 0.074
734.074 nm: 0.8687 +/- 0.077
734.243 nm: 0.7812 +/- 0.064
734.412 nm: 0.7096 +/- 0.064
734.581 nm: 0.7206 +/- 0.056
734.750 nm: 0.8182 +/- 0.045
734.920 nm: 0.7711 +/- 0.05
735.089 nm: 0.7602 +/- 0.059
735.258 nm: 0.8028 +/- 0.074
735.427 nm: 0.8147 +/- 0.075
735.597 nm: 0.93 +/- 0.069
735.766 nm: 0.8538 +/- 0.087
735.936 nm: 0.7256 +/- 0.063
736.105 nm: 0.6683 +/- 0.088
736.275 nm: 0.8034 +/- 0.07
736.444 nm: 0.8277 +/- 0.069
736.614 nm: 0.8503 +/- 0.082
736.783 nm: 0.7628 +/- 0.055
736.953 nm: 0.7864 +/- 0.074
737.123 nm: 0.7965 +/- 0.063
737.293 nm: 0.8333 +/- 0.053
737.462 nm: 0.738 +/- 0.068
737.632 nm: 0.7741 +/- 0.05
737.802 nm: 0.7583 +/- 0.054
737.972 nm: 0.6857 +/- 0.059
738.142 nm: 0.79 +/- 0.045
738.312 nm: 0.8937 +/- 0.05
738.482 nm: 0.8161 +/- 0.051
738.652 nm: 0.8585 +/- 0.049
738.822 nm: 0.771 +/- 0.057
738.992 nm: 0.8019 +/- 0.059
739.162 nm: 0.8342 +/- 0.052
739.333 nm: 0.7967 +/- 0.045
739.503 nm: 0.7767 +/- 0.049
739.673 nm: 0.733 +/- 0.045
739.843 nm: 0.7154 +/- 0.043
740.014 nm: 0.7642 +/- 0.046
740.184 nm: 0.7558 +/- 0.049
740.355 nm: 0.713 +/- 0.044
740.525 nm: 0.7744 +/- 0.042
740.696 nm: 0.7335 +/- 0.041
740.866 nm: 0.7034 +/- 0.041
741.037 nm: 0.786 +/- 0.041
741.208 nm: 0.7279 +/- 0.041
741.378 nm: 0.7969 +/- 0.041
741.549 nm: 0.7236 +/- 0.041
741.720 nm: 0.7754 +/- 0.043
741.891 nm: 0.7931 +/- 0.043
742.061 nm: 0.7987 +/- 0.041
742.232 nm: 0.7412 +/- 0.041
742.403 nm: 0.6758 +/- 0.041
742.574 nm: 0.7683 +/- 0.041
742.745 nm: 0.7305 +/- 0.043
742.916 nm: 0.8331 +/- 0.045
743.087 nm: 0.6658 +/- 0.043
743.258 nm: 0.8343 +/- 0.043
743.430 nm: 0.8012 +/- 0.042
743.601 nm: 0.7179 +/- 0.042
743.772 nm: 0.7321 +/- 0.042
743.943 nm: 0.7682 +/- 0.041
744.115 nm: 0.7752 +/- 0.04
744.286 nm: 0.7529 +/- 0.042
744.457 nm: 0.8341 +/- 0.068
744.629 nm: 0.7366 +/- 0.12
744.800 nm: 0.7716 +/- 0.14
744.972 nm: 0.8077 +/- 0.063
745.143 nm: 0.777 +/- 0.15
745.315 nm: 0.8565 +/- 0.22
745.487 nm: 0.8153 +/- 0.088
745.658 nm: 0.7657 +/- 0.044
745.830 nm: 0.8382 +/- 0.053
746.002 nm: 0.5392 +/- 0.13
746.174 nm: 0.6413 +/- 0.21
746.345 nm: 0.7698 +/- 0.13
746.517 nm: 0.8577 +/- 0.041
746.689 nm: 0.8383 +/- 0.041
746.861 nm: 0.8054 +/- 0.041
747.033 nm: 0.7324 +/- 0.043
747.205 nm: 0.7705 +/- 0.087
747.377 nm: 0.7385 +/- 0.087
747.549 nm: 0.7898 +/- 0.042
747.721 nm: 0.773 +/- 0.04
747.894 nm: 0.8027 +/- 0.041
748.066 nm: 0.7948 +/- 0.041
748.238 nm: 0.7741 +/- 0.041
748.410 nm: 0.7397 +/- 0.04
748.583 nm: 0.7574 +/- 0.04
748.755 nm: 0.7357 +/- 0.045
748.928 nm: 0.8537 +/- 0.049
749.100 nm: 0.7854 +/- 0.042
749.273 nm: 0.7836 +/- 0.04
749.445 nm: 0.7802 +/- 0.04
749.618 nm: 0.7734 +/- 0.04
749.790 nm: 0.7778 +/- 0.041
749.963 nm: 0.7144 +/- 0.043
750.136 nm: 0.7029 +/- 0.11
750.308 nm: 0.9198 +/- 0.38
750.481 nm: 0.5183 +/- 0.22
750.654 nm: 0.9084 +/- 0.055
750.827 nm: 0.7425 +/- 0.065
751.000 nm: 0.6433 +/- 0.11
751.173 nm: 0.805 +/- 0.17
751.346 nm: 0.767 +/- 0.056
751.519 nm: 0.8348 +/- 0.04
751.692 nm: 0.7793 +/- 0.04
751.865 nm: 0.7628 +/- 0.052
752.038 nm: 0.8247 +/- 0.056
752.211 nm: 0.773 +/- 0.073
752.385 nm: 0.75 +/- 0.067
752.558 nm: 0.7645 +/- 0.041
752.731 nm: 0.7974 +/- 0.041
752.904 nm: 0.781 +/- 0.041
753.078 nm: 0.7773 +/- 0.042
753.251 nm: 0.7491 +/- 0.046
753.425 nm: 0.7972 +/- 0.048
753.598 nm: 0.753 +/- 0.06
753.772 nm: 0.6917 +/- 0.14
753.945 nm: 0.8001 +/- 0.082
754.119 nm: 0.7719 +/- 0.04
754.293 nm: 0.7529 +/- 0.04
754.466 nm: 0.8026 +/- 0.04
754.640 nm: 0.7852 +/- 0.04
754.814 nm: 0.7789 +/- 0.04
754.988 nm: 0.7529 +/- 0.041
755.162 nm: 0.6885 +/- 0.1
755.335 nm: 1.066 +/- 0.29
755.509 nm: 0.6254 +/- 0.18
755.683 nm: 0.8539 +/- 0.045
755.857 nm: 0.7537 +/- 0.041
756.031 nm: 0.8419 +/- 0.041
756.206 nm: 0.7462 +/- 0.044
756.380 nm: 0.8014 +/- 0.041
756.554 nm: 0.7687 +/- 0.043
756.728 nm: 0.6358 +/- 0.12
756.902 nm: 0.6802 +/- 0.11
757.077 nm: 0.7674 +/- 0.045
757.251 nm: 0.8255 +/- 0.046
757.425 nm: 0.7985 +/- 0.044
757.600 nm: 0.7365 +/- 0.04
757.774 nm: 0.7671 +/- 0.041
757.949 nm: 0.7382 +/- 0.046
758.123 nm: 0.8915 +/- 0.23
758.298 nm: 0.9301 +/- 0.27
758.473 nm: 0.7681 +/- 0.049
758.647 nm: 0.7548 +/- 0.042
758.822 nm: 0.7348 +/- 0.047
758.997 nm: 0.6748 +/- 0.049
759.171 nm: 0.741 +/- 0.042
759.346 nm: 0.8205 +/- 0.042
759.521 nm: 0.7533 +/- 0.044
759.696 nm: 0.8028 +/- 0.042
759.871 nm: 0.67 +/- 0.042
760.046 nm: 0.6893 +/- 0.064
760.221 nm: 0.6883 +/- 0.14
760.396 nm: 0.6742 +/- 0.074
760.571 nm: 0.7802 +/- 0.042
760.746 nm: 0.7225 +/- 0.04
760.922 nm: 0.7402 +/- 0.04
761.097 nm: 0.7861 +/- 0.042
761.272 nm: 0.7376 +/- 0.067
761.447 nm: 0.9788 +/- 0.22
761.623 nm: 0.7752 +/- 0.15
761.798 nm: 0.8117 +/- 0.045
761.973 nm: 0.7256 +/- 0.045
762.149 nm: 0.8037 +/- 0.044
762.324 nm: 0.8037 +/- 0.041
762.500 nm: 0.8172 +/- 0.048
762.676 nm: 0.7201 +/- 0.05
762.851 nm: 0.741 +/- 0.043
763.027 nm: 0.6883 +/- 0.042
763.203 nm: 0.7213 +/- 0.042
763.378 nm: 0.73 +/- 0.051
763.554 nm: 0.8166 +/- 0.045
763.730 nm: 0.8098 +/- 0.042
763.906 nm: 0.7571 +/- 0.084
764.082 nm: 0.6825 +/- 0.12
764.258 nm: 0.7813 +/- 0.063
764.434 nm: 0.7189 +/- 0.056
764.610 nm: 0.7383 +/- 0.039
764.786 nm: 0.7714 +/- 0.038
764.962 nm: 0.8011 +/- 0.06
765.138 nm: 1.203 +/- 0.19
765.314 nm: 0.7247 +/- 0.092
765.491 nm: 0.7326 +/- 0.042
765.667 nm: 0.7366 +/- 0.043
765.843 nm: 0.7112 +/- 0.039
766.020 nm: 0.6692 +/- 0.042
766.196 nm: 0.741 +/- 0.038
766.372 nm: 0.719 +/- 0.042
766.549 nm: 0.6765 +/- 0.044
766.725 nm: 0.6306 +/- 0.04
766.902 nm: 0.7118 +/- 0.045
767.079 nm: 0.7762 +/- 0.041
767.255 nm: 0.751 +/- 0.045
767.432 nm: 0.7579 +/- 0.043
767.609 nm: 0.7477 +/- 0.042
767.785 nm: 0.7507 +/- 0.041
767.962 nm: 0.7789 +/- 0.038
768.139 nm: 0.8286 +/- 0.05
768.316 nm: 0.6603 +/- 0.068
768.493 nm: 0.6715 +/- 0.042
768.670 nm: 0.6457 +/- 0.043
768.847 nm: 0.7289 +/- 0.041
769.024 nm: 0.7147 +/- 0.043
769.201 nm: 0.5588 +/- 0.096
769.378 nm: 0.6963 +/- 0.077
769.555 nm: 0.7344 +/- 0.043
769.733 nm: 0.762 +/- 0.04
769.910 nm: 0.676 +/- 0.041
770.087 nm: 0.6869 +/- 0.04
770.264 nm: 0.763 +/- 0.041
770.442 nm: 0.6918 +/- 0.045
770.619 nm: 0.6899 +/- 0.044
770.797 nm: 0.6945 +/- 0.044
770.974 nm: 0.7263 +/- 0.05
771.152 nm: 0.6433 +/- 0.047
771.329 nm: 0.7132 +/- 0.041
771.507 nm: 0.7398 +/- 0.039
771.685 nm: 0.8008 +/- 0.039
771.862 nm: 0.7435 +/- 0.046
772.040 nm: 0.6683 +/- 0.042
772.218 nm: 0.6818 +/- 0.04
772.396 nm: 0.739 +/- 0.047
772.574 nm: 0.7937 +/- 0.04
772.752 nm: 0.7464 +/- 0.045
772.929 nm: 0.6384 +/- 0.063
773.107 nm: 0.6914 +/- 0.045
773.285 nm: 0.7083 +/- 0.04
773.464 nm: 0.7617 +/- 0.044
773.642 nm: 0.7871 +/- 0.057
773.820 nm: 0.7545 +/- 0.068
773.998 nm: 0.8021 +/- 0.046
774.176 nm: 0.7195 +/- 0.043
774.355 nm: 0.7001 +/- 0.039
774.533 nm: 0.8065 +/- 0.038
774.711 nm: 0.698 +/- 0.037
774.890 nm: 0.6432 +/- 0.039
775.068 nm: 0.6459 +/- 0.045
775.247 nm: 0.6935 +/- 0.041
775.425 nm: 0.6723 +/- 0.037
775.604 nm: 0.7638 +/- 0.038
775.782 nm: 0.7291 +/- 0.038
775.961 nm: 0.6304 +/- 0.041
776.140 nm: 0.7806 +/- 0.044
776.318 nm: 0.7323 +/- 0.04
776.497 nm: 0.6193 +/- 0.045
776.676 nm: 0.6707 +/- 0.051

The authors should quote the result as 0.754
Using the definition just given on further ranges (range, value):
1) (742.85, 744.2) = 0.765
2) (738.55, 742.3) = 0.767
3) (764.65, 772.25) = 0.729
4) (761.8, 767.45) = 0.756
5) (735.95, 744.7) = 0.77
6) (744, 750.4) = 0.775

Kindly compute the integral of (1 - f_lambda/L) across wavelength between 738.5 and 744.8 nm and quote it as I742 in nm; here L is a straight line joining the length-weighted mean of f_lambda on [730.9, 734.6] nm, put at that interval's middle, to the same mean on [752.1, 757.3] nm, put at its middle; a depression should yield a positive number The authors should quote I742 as 0.171 nm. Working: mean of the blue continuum 0.796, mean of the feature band 0.765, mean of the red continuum 0.771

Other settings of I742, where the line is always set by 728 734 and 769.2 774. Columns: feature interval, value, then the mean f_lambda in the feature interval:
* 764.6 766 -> -0.14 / 0.799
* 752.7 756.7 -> -0.17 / 0.778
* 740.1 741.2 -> 0.04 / 0.743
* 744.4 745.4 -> -0.05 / 0.796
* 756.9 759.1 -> -0.11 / 0.778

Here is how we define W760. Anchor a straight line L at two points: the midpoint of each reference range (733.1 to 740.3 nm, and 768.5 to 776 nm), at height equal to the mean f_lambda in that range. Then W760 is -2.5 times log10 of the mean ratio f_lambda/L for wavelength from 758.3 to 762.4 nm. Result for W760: -0.03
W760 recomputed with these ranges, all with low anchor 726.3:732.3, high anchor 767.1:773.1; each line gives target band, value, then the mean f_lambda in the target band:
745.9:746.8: 0.03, 0.733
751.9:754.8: -0.04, 0.773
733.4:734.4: -0.05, 0.813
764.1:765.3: -0.13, 0.82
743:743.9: 0.01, 0.751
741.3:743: 0.00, 0.763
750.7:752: -0.03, 0.769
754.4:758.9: -0.06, 0.78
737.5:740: -0.02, 0.784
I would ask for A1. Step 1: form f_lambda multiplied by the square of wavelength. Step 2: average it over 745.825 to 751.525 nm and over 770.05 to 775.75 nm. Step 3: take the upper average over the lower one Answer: 1.00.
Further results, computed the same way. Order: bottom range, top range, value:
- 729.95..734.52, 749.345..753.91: 1.02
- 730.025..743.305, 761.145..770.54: 1.03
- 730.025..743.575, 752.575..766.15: 1.05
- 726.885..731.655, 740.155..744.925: 1.02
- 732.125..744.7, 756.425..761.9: 1.03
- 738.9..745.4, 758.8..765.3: 1.06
